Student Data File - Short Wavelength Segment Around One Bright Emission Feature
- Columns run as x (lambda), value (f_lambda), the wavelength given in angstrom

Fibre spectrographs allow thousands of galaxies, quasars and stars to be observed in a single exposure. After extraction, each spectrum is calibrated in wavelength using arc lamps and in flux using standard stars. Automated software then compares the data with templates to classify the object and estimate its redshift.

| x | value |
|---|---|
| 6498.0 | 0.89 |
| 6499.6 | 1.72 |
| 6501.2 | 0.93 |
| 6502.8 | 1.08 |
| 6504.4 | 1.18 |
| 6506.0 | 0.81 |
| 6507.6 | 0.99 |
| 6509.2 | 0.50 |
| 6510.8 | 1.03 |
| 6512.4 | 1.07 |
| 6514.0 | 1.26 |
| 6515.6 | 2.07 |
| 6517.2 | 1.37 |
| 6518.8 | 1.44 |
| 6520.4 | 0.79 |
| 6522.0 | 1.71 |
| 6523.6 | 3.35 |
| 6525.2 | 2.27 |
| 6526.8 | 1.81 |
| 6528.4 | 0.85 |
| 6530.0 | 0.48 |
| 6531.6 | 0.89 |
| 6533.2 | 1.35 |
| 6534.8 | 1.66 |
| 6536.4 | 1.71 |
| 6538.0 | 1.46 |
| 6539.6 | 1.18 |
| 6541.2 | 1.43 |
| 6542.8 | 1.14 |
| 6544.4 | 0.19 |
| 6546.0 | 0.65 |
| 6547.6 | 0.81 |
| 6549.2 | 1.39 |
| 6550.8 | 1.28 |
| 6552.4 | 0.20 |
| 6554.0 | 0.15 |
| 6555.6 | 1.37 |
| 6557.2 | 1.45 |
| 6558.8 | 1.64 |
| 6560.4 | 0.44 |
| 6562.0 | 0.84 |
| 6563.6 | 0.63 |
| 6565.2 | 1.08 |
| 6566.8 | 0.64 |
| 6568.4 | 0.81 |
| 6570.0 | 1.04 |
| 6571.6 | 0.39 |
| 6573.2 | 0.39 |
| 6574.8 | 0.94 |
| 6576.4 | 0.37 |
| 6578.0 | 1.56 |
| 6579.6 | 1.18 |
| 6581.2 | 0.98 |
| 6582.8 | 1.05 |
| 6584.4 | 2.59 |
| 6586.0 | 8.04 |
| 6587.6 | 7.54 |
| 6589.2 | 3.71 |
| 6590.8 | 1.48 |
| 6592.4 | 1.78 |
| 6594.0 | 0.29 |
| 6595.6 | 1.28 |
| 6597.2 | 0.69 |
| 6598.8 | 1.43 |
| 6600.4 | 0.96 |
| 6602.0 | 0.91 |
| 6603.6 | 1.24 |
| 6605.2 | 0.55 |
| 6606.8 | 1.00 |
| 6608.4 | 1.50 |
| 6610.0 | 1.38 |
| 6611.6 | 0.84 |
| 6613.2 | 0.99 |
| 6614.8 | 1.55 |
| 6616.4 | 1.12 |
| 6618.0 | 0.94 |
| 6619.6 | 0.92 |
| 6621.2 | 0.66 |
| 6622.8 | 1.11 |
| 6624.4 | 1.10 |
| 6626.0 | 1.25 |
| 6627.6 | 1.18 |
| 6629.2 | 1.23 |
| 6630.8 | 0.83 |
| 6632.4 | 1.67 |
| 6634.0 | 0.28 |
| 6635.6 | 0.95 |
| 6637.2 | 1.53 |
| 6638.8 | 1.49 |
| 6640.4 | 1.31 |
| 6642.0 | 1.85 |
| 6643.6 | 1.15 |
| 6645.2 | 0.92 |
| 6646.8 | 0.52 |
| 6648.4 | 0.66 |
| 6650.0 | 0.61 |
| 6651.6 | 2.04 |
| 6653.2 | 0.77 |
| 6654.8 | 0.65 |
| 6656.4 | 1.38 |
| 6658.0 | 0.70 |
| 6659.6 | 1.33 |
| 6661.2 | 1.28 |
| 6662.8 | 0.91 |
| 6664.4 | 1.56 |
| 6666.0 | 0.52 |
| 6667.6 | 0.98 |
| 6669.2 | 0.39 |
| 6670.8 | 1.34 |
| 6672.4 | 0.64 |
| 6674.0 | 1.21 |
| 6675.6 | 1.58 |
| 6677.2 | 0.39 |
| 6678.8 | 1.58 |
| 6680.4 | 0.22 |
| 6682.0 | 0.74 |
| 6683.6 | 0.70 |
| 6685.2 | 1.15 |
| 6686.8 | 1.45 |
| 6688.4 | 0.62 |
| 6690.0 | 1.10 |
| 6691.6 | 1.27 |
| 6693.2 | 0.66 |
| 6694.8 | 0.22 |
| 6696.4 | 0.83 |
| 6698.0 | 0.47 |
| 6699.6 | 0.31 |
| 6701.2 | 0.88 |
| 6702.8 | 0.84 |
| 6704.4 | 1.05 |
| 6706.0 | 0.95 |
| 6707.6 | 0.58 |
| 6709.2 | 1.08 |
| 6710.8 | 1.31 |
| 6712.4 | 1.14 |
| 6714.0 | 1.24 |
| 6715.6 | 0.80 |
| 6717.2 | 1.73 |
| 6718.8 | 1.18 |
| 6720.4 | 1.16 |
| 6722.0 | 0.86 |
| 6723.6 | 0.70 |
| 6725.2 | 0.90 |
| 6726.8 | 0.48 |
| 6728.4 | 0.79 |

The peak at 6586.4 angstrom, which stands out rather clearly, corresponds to [O III] 5007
